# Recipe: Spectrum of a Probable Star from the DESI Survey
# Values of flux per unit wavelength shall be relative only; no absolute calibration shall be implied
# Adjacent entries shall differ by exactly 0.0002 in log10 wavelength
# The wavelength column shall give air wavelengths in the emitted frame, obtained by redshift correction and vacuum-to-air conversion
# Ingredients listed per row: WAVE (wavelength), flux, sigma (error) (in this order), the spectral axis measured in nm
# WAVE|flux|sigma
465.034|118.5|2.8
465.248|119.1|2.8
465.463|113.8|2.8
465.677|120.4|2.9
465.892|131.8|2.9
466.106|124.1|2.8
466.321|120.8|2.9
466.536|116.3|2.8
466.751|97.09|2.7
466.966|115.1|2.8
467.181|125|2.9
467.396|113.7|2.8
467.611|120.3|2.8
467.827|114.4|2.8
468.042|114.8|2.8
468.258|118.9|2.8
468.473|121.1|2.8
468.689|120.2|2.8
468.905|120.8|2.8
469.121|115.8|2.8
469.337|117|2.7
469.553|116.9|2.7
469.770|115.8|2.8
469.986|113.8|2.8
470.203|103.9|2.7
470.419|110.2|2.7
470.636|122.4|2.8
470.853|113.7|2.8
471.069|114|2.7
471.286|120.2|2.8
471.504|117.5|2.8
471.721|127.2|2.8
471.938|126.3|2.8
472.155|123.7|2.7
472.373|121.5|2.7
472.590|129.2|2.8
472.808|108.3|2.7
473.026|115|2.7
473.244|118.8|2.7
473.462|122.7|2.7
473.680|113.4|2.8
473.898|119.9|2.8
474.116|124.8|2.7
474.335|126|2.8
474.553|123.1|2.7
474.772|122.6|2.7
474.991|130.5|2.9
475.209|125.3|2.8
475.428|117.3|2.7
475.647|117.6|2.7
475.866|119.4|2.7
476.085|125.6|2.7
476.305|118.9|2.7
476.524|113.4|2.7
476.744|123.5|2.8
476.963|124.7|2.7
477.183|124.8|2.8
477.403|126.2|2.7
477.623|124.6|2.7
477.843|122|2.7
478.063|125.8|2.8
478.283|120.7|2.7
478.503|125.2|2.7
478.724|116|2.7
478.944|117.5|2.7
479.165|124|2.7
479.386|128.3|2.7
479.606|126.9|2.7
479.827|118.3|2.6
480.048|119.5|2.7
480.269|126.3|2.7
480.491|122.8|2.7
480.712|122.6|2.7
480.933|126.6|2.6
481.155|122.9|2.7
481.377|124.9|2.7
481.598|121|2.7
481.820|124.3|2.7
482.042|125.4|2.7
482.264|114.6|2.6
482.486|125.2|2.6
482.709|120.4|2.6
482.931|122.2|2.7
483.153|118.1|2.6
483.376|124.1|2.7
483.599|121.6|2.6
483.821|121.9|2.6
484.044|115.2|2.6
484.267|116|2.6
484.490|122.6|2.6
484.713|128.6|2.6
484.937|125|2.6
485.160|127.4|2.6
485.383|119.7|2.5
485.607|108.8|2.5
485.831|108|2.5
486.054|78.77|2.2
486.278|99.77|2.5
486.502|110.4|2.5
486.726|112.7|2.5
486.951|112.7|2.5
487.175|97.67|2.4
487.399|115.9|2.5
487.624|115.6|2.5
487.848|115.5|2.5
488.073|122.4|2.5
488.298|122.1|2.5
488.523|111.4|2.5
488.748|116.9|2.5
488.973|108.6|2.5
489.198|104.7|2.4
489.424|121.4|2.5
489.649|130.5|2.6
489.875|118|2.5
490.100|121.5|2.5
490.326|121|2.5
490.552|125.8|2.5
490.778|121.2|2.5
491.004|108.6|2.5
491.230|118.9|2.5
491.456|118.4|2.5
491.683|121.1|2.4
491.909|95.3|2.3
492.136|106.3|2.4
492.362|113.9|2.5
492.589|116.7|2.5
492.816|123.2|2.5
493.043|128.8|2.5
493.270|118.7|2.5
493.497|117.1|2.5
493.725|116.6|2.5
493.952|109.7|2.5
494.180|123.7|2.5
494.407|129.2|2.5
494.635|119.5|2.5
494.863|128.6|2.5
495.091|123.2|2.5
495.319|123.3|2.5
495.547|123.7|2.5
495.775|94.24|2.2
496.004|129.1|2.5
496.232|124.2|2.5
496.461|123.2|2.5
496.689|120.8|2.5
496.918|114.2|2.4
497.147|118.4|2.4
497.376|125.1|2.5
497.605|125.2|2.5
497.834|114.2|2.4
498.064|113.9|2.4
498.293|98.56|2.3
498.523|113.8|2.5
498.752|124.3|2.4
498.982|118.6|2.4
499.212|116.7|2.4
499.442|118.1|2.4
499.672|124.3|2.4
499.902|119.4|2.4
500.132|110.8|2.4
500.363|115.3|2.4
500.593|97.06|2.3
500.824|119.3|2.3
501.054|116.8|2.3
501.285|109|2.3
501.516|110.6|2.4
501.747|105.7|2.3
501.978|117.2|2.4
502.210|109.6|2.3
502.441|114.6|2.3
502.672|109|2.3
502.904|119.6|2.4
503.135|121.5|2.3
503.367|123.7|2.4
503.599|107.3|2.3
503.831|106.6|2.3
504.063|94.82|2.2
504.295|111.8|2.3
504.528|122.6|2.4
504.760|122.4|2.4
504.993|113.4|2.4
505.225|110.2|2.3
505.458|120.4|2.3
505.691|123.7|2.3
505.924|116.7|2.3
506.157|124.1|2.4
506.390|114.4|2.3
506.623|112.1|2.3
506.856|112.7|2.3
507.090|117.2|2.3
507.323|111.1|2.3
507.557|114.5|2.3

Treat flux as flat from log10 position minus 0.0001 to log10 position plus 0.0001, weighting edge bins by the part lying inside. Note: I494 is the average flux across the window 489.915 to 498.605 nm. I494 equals 118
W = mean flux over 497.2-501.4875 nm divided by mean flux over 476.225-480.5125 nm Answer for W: 0.9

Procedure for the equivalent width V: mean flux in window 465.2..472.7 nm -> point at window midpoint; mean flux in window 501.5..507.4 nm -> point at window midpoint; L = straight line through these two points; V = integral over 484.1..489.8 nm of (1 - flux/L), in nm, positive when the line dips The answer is 0.10 nm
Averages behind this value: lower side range 118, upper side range 114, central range 114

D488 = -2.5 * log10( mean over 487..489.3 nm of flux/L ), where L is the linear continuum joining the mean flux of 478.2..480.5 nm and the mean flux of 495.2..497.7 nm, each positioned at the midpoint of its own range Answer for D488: 0.07 mag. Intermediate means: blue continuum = 122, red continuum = 120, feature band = 113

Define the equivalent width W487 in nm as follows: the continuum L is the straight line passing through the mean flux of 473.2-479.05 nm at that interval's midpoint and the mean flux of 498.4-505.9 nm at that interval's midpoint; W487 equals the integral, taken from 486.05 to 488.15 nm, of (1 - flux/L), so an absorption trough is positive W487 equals 0.17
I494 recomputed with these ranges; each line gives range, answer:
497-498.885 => 117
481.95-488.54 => 116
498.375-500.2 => 118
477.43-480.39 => 123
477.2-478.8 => 123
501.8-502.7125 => 112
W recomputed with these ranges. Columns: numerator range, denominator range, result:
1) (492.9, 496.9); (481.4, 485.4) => 0.99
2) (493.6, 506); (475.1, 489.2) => 0.98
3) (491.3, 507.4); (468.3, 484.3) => 0.96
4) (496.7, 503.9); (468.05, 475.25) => 0.96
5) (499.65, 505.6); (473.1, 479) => 0.93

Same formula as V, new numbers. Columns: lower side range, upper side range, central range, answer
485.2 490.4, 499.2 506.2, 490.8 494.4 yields -0.09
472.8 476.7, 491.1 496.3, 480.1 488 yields 0.12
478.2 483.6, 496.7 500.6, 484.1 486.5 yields 0.15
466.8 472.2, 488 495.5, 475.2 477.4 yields -0.06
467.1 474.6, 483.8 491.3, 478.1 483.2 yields -0.25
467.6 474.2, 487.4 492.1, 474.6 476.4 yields -0.07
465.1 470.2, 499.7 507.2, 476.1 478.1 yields -0.11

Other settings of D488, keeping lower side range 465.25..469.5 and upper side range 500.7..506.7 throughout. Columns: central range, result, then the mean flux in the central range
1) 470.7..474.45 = -0.02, 120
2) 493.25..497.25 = -0.04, 120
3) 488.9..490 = -0.01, 117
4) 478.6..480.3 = -0.05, 122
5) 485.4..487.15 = 0.11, 105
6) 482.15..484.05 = -0.04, 121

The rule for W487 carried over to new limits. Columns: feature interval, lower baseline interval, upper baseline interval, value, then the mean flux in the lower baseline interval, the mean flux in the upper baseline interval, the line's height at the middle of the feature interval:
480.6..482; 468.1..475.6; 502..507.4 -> -0.07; 119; 115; 118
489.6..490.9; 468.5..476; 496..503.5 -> -0.06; 119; 116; 117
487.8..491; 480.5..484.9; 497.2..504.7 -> 0.02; 122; 114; 119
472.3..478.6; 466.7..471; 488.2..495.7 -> -0.28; 116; 118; 117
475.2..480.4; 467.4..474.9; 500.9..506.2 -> -0.19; 119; 114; 118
